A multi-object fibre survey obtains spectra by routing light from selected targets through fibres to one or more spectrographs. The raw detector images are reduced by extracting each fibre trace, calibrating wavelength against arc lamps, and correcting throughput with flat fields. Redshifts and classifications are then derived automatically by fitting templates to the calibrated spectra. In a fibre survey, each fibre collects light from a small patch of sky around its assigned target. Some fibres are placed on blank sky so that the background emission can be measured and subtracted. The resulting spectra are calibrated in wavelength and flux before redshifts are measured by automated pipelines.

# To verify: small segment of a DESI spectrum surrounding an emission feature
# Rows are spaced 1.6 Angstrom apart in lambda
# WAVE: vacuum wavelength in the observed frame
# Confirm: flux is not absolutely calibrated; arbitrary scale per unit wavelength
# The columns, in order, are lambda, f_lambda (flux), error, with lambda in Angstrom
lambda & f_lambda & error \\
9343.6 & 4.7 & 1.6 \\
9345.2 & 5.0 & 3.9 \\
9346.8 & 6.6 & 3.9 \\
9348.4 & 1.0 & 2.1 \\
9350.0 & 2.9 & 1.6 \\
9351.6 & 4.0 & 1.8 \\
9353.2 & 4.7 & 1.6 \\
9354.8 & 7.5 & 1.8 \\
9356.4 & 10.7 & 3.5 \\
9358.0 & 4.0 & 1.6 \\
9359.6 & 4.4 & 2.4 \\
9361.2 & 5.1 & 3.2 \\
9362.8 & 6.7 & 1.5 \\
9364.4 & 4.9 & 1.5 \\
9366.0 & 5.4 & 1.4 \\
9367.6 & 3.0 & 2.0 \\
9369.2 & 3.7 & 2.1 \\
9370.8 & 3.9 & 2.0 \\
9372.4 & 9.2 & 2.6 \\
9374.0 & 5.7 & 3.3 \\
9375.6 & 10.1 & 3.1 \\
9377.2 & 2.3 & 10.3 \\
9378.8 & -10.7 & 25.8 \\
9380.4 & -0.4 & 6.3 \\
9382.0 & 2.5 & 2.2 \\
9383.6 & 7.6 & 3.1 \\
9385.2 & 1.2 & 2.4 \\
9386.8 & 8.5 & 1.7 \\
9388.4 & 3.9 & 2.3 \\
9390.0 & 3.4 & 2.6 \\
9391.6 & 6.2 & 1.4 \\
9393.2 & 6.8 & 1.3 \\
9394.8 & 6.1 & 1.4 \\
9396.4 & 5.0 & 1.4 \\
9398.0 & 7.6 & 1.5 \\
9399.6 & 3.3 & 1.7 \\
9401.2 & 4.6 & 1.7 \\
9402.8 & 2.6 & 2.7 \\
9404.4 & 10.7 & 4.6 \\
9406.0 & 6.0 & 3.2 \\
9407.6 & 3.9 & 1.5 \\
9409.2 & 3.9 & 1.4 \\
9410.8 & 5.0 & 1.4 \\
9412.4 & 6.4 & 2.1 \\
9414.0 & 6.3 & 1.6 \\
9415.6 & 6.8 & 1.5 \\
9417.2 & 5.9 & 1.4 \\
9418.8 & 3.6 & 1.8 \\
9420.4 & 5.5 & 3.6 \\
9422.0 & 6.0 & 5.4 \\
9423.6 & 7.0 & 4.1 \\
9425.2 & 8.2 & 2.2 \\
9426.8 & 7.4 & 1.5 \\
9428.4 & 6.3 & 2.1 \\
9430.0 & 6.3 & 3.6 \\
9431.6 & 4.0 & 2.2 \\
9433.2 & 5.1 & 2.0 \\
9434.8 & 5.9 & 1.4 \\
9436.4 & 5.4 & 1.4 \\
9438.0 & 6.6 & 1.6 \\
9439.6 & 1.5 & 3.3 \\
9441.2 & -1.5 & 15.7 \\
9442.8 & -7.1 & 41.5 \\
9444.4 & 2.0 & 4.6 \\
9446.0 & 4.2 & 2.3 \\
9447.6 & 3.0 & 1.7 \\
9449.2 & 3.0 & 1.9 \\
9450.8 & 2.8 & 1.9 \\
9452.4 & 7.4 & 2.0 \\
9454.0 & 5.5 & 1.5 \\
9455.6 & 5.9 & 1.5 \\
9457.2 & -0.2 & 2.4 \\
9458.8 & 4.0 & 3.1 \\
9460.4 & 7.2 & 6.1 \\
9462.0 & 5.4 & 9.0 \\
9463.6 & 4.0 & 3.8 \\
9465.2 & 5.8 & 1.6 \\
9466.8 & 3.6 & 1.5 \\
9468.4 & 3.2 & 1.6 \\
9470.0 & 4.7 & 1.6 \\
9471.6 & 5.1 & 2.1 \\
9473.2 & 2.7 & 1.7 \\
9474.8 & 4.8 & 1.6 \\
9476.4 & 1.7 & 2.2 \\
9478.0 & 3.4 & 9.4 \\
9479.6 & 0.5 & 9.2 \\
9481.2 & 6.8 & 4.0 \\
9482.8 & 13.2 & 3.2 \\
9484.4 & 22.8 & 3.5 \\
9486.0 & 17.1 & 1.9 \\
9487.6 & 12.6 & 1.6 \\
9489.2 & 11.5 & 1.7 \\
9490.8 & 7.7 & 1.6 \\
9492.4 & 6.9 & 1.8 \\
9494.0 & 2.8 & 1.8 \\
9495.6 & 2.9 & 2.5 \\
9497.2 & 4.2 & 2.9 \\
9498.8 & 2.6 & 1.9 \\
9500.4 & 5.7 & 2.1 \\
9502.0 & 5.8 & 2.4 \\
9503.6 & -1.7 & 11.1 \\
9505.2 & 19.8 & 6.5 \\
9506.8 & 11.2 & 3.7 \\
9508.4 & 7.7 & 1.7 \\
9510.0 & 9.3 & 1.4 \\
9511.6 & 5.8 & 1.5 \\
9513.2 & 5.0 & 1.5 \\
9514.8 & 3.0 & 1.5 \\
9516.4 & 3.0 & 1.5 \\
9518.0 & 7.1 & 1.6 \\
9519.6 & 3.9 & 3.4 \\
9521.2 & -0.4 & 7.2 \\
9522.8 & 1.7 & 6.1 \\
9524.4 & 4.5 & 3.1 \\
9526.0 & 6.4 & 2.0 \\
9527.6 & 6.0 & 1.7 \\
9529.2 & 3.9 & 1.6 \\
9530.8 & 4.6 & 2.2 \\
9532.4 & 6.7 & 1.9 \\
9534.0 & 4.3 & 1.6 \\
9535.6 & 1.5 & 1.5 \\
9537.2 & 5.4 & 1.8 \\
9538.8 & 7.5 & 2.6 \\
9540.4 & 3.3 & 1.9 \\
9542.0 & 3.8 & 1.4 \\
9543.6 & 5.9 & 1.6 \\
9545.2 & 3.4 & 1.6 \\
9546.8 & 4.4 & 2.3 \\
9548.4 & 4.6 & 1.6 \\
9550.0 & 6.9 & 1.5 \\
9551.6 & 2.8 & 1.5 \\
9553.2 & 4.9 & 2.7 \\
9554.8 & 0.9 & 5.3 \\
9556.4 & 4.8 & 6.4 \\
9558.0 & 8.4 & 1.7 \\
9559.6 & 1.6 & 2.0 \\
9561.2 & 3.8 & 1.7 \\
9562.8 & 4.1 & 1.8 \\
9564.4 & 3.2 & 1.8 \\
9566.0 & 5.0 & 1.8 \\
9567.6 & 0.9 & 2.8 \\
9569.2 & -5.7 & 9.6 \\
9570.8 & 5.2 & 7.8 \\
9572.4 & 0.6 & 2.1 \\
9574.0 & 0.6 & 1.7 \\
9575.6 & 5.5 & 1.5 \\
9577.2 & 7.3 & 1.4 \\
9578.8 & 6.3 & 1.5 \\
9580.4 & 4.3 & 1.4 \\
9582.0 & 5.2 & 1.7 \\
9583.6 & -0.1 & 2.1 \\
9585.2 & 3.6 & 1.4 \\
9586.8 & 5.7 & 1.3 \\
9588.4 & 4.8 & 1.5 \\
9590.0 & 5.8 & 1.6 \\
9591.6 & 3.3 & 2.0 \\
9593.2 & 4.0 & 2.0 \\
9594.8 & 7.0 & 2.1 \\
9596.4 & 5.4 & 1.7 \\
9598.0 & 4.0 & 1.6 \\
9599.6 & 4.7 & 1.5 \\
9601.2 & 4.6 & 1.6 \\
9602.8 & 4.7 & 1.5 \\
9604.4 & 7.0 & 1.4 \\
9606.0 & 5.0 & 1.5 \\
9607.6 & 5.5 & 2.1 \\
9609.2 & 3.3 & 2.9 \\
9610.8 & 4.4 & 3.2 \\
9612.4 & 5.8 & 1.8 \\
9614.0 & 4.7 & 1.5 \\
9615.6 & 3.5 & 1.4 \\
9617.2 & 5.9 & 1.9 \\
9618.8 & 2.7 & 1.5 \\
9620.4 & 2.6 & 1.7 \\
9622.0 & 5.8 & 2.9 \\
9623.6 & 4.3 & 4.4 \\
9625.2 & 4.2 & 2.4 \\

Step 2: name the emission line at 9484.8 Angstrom [S II] 6716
